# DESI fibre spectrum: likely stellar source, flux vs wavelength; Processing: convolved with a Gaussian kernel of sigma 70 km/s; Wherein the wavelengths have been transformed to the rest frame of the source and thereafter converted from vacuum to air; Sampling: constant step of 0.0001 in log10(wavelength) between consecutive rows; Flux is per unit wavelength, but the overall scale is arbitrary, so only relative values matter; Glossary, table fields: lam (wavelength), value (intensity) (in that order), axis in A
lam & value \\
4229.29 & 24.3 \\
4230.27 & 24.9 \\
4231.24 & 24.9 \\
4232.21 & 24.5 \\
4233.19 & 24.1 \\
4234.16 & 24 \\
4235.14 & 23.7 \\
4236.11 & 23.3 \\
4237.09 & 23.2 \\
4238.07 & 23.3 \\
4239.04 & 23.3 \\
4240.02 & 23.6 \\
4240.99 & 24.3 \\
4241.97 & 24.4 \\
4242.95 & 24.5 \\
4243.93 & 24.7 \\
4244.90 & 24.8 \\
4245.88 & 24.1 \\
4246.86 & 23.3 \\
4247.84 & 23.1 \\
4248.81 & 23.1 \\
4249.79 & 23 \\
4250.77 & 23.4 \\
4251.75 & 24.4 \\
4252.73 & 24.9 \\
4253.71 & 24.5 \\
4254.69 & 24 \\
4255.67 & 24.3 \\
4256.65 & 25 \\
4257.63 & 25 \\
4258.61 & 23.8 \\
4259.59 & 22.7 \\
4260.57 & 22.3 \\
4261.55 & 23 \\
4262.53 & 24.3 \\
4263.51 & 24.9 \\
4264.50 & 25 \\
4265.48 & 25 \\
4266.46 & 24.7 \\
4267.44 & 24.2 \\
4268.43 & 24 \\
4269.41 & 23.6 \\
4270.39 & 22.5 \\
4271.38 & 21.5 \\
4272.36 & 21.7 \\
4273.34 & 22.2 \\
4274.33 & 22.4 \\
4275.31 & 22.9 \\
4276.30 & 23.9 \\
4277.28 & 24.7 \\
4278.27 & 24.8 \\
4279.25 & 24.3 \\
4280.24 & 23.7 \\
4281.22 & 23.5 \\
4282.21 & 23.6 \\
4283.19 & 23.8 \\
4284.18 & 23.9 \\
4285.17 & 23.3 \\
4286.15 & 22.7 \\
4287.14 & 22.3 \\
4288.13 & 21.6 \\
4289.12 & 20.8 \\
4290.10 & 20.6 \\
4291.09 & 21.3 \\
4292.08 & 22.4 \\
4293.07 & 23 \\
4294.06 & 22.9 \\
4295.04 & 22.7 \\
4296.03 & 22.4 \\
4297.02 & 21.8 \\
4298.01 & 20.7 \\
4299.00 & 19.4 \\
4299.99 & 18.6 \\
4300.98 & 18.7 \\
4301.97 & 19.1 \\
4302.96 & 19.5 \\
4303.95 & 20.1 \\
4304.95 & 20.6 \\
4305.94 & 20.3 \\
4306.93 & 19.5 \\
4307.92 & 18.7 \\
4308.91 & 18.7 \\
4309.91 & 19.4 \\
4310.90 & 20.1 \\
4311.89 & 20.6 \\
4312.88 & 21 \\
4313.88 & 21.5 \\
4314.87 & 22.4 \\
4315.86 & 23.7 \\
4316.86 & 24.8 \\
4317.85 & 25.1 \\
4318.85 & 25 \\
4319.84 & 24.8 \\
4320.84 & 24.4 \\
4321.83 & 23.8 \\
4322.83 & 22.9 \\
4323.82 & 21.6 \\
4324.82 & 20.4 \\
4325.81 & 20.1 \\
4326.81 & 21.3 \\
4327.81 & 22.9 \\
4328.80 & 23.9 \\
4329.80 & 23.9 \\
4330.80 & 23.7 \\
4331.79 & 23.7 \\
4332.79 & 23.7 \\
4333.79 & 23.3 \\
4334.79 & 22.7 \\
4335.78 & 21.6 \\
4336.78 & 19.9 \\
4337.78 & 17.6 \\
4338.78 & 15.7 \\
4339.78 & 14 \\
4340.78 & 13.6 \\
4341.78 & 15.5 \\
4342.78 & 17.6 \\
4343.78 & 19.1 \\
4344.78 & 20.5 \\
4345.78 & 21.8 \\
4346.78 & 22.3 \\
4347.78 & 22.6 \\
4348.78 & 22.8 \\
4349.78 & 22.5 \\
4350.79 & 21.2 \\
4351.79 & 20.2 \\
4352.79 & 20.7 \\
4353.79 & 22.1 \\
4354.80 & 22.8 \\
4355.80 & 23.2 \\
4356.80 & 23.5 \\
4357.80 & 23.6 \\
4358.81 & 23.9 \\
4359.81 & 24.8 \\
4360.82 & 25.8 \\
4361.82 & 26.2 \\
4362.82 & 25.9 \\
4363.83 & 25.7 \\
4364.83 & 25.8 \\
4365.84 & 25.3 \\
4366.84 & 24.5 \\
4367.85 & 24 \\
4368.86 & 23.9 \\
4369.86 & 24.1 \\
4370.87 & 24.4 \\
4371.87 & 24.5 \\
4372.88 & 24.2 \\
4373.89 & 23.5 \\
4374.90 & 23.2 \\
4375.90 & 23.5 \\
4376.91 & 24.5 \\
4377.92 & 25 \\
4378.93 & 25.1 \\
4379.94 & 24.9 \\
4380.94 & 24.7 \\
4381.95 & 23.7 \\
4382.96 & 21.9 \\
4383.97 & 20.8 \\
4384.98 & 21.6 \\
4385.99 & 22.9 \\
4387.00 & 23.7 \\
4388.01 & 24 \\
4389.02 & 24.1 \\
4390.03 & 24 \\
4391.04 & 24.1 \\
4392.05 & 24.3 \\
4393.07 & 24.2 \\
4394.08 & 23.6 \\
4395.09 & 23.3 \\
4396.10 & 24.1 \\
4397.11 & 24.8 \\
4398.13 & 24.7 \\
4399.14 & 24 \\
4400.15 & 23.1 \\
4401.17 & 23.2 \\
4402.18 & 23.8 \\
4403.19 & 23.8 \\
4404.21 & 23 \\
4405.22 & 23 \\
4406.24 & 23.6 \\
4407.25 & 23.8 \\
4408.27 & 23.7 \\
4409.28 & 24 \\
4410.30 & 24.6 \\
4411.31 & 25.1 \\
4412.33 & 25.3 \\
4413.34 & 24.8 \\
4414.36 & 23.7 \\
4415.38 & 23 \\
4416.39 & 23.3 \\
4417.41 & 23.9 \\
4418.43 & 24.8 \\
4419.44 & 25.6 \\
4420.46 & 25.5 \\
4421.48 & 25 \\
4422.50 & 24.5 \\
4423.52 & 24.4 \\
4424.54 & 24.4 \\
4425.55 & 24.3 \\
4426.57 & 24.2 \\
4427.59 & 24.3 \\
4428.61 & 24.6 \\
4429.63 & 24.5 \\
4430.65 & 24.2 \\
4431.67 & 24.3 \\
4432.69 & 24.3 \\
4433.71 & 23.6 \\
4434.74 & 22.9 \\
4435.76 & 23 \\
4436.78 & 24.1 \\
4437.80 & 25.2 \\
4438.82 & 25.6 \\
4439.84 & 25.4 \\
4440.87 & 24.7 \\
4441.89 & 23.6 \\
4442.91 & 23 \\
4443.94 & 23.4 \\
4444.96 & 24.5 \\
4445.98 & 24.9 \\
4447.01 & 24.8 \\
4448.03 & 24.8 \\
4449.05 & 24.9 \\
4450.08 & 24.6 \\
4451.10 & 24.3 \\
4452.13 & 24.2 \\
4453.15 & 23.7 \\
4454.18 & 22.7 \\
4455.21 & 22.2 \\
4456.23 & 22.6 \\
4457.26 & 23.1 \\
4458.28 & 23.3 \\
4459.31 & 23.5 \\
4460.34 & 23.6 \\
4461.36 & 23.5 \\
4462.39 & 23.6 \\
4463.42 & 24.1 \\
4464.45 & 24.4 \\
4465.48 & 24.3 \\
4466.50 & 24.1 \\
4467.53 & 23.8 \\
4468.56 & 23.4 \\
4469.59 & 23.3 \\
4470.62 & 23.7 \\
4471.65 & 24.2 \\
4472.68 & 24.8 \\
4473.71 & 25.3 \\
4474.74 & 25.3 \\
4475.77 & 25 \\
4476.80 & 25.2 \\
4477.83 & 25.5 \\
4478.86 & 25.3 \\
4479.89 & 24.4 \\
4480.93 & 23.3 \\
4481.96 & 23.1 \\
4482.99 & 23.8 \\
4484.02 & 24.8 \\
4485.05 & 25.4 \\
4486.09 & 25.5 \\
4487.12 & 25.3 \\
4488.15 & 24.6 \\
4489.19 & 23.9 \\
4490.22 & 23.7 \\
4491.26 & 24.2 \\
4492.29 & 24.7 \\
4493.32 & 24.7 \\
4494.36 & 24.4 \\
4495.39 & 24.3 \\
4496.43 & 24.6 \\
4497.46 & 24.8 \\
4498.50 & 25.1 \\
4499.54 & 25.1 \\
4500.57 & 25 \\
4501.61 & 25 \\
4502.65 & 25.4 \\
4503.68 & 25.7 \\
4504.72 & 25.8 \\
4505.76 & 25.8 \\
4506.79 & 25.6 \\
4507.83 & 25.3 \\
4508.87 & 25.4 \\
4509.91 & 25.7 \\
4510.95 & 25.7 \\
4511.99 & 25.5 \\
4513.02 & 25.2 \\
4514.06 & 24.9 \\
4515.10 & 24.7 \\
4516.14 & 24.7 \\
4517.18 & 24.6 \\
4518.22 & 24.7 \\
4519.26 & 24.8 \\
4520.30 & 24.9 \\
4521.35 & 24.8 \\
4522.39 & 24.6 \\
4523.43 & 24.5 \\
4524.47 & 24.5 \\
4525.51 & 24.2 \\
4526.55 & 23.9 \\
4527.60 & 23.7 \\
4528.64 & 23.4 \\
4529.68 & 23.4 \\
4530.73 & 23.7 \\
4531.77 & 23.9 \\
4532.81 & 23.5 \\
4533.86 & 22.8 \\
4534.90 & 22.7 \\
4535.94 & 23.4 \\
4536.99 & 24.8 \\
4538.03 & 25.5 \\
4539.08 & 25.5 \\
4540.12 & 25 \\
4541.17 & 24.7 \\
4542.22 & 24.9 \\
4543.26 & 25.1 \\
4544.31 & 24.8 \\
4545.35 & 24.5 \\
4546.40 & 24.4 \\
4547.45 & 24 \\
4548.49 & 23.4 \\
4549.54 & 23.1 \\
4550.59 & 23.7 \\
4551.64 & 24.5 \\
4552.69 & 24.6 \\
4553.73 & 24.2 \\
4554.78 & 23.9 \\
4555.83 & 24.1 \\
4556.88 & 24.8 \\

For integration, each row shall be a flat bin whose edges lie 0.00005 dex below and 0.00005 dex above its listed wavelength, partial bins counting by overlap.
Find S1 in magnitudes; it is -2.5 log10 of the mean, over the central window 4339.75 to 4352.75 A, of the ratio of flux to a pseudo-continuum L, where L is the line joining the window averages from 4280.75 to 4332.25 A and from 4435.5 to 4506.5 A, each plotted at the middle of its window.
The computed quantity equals 0.140 mag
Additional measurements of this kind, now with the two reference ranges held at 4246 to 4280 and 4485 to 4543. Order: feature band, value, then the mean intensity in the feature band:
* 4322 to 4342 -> 0.159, 20.7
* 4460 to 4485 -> 0.011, 24.3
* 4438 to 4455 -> 0.006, 24.3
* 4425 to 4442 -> 0.003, 24.3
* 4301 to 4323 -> 0.113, 21.5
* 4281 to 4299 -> 0.071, 22.3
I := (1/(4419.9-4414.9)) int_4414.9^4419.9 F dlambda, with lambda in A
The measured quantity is 24.2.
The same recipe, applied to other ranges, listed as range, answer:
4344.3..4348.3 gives 21.8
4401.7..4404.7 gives 23.5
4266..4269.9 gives 24.1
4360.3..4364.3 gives 25.9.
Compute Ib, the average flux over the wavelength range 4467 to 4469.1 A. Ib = 23.6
